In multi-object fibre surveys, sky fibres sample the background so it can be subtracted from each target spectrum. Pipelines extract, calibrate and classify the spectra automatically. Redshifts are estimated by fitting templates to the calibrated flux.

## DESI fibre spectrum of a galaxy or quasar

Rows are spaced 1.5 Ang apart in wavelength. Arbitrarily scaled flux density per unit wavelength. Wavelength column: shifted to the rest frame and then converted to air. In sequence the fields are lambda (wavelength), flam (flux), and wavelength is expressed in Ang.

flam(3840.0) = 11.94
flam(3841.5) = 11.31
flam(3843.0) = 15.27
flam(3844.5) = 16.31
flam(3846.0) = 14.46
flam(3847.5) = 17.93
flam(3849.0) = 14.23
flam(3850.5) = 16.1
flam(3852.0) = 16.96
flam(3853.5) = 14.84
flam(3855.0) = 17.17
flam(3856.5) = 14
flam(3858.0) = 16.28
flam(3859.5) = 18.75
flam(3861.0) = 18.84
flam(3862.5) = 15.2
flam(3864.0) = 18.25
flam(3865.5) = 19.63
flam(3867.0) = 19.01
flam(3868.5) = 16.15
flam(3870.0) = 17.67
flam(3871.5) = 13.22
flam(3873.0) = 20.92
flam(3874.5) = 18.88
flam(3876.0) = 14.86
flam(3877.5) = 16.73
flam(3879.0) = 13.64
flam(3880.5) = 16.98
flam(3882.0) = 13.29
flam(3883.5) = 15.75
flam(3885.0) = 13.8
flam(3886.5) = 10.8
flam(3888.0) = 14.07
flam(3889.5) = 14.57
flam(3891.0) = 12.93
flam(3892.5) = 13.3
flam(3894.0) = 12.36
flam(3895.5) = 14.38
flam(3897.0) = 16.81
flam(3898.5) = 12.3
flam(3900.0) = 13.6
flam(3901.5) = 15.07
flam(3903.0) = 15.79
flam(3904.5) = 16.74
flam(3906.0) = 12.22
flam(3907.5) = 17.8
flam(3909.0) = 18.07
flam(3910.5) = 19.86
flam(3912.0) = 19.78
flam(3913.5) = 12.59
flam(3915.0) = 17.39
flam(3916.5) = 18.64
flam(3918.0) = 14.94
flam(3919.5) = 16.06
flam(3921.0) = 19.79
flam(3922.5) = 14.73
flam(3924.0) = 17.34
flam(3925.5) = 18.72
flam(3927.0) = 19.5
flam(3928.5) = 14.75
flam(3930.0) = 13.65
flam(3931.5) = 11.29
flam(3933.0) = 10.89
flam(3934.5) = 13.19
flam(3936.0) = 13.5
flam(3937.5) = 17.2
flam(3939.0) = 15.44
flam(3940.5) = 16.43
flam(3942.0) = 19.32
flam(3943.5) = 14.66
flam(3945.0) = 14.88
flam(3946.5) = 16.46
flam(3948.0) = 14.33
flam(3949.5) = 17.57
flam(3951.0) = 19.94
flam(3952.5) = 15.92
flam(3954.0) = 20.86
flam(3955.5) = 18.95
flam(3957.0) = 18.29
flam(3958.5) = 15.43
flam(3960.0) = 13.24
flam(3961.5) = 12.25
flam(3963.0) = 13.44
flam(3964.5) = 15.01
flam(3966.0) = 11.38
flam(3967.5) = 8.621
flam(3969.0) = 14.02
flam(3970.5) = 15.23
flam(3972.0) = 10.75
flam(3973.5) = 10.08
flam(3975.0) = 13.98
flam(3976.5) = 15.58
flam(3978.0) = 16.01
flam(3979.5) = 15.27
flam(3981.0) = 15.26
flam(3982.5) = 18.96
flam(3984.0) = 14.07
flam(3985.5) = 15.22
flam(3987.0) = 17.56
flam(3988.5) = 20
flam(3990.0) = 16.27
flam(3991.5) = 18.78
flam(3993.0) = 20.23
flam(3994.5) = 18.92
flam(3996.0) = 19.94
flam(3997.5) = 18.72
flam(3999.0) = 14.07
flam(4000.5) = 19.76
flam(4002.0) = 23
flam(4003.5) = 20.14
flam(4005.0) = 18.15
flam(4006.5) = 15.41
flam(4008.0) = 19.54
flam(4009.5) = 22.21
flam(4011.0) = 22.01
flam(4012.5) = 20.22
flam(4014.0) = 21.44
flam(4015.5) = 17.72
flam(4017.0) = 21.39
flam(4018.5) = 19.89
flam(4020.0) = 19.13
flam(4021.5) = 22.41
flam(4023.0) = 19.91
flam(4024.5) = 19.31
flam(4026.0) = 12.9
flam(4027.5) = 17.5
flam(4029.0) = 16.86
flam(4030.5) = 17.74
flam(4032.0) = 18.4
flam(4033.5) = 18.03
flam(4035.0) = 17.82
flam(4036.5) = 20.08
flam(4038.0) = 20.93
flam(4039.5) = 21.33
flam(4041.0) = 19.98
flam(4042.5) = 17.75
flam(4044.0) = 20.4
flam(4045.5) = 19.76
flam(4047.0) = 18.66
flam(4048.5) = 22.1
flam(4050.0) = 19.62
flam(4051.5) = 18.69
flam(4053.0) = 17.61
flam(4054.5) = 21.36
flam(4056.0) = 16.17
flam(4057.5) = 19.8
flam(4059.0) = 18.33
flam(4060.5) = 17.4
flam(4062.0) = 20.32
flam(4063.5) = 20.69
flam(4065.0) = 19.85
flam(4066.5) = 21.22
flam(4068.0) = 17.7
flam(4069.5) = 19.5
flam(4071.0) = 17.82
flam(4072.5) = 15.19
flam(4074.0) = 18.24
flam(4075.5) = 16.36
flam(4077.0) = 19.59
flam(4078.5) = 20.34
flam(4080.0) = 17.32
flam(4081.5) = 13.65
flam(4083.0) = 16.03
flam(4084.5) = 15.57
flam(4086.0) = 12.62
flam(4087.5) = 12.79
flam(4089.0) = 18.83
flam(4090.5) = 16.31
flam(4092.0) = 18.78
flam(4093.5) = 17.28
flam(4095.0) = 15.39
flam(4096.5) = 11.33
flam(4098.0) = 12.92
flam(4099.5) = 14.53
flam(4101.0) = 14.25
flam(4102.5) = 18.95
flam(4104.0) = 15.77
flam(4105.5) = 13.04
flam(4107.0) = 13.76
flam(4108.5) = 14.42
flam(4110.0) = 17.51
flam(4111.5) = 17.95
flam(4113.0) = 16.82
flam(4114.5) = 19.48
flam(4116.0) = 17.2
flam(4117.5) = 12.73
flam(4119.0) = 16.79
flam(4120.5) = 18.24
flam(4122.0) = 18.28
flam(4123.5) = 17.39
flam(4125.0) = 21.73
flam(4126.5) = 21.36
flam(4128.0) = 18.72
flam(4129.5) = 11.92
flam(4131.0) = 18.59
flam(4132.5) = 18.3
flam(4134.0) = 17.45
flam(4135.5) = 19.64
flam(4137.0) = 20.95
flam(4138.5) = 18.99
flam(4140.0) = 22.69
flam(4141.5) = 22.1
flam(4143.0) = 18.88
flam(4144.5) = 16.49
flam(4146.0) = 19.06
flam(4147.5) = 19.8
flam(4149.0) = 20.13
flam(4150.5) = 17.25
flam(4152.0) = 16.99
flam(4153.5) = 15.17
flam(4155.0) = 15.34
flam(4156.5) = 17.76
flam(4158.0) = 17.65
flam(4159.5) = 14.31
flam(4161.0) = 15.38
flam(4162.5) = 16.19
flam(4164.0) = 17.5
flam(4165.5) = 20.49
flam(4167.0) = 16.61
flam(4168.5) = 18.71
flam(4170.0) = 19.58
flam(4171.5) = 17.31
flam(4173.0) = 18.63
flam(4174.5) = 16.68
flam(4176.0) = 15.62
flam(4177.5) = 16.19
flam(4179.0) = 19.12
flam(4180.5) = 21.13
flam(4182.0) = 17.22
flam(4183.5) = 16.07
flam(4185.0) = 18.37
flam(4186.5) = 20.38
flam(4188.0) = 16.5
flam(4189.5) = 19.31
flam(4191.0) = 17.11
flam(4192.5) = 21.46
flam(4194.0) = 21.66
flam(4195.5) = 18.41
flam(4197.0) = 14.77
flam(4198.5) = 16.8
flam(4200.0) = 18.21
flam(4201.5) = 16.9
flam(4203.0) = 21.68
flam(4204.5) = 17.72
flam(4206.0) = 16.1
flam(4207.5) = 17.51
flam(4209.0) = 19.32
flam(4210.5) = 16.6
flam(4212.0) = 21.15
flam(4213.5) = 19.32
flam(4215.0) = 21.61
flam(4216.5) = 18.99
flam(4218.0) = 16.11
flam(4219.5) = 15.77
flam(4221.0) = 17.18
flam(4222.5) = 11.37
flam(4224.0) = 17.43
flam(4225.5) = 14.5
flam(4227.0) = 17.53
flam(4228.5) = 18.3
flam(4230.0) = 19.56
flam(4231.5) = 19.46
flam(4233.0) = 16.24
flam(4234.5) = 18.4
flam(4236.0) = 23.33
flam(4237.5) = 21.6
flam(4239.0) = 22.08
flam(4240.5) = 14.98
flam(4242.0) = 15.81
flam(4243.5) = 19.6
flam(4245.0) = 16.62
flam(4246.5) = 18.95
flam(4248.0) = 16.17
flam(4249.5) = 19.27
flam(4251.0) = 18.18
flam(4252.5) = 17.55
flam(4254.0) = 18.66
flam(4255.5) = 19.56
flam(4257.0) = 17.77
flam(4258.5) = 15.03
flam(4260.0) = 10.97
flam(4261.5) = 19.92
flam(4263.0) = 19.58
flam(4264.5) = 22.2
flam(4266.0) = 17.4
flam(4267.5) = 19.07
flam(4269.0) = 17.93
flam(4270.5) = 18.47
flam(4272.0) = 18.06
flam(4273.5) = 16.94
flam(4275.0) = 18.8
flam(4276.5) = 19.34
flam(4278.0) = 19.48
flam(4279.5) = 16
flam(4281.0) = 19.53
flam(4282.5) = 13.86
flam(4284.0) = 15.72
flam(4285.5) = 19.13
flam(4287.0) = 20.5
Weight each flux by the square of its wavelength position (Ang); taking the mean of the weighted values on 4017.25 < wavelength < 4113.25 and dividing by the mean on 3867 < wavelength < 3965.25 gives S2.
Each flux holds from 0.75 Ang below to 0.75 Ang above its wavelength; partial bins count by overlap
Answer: 1.2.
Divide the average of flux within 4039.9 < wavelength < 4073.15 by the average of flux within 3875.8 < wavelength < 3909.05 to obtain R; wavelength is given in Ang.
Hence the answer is 1.3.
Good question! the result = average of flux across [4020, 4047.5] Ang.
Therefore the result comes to 18.9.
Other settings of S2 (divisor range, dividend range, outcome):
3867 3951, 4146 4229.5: 1.30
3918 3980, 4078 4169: 1.23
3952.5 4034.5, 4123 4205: 1.15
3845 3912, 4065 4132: 1.18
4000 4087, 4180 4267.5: 1.05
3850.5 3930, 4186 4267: 1.33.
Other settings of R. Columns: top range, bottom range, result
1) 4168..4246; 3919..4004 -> 1.13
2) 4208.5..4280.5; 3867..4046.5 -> 1.09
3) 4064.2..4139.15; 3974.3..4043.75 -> 0.92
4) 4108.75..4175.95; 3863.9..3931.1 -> 1.13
